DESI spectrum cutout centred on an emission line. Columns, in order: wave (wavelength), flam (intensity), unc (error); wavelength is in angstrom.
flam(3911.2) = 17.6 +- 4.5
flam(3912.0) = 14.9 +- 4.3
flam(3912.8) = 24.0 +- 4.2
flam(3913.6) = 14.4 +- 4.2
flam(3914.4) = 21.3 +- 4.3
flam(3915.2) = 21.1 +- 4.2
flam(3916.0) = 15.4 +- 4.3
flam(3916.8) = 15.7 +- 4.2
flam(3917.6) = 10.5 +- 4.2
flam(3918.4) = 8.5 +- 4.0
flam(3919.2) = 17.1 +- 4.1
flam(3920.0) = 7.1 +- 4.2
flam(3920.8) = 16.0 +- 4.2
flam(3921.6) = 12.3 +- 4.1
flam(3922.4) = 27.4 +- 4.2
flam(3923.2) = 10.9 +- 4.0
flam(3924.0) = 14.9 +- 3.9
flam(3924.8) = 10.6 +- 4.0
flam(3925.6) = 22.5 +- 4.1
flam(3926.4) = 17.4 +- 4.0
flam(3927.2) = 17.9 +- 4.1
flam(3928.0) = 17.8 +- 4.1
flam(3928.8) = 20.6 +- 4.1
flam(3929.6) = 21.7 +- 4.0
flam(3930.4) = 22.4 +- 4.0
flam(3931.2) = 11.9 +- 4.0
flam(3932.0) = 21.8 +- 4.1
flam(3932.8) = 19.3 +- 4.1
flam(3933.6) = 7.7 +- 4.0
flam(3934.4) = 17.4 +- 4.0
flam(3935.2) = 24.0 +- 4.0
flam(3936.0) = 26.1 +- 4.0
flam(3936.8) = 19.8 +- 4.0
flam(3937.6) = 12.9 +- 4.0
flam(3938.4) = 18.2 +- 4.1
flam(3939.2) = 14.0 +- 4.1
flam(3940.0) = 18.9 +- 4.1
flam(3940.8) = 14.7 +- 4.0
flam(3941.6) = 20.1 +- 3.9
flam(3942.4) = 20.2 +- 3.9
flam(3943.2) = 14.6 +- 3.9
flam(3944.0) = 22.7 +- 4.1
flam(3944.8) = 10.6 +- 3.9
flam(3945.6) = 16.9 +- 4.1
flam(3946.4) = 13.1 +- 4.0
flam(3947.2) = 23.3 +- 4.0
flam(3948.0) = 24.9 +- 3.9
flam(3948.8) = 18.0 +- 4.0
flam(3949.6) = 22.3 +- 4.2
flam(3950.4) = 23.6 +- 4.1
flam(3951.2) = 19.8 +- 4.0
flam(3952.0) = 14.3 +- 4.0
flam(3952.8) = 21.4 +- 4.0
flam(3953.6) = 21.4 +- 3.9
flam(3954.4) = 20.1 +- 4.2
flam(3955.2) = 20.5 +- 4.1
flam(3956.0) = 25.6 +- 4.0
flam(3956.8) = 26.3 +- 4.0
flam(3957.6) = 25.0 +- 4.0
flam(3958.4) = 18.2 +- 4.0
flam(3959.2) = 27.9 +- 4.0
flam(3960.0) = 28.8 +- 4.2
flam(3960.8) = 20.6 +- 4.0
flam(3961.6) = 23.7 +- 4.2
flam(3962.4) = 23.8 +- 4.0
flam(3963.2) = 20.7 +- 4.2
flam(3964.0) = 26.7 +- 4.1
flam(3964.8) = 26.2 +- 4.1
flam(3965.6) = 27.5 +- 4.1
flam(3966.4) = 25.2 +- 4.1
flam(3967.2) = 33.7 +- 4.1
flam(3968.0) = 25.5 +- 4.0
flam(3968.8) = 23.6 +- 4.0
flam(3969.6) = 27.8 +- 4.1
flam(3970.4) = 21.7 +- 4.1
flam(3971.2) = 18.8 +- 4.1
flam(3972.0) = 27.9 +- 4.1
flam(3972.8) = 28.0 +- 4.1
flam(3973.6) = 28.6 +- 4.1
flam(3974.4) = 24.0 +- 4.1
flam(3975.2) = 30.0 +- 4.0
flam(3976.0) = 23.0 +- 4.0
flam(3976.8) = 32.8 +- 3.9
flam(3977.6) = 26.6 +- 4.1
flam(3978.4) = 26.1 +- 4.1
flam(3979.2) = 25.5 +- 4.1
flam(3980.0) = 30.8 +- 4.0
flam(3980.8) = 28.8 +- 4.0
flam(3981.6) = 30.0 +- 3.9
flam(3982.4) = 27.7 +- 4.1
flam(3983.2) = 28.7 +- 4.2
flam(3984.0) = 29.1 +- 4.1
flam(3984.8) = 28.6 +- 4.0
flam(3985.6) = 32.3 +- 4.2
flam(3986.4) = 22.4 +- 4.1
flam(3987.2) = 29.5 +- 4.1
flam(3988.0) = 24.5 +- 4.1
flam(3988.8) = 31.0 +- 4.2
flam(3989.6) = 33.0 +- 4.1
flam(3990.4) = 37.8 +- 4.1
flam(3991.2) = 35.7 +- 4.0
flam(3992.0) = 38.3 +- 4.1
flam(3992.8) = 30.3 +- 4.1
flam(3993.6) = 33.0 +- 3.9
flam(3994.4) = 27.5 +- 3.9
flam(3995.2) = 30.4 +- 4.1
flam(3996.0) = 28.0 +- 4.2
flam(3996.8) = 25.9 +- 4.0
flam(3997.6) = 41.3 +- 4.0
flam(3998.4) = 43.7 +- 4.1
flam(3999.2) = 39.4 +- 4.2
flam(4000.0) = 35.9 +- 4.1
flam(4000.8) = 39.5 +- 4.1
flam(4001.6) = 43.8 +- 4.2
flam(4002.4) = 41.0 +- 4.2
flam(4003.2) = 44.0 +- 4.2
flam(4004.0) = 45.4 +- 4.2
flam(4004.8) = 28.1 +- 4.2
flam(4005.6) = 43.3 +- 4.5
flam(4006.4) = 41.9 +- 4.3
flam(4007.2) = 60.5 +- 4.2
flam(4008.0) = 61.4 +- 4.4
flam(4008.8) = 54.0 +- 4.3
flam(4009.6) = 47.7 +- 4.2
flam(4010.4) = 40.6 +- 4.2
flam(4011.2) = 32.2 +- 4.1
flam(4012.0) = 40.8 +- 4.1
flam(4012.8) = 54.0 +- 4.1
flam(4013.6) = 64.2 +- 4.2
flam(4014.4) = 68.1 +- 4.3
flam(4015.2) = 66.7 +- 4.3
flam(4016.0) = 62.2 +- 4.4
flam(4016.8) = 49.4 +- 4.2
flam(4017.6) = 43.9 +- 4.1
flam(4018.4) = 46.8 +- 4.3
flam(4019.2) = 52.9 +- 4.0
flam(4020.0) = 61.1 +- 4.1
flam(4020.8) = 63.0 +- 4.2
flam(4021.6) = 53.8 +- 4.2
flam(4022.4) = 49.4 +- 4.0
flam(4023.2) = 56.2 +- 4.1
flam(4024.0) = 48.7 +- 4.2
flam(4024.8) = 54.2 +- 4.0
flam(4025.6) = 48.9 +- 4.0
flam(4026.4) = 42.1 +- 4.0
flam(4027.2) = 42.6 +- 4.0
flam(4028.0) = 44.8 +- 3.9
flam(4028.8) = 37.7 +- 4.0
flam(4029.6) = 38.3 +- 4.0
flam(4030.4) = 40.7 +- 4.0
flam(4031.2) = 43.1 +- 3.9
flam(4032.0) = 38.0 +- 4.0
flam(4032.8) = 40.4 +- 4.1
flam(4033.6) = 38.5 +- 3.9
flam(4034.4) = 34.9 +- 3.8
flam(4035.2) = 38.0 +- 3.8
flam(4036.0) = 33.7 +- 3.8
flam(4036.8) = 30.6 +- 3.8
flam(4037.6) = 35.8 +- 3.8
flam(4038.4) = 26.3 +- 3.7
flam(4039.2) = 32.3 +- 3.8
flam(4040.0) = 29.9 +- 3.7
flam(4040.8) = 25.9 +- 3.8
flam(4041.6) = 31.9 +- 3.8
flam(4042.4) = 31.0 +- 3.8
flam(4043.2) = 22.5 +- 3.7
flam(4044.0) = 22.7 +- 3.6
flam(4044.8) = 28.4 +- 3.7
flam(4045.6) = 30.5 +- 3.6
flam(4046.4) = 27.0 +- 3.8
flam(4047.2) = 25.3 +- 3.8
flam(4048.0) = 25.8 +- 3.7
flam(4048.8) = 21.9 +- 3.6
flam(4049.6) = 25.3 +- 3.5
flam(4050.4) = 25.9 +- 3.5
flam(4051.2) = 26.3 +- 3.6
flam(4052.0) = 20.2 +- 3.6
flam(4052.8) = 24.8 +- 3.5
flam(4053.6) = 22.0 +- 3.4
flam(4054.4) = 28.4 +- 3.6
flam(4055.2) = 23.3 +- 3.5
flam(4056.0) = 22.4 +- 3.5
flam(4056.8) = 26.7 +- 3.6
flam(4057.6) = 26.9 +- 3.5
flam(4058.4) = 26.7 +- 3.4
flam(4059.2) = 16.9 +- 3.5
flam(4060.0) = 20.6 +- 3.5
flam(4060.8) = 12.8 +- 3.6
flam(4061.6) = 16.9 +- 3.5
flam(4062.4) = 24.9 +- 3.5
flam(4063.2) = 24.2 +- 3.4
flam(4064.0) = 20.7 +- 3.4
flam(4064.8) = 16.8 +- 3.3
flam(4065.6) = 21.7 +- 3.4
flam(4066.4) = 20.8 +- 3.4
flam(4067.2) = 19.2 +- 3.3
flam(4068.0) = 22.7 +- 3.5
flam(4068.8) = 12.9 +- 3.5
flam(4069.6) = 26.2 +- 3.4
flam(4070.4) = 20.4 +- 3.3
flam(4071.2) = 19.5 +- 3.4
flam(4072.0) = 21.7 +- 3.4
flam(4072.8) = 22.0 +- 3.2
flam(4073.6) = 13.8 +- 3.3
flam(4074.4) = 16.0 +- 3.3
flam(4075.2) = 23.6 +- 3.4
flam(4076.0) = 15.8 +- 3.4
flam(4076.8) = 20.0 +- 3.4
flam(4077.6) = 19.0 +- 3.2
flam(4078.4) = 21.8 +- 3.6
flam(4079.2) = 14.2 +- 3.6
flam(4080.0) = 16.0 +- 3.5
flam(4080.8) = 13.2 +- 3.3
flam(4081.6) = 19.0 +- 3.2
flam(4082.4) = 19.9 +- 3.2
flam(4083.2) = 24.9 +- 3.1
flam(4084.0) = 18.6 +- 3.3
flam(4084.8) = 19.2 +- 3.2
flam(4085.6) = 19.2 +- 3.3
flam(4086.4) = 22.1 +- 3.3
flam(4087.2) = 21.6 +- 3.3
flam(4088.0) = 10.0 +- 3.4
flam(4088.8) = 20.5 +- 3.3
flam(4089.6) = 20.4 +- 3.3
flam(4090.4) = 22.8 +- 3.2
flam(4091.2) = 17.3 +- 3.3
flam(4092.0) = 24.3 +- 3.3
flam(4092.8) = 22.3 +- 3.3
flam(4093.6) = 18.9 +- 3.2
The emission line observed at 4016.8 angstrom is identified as C IV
